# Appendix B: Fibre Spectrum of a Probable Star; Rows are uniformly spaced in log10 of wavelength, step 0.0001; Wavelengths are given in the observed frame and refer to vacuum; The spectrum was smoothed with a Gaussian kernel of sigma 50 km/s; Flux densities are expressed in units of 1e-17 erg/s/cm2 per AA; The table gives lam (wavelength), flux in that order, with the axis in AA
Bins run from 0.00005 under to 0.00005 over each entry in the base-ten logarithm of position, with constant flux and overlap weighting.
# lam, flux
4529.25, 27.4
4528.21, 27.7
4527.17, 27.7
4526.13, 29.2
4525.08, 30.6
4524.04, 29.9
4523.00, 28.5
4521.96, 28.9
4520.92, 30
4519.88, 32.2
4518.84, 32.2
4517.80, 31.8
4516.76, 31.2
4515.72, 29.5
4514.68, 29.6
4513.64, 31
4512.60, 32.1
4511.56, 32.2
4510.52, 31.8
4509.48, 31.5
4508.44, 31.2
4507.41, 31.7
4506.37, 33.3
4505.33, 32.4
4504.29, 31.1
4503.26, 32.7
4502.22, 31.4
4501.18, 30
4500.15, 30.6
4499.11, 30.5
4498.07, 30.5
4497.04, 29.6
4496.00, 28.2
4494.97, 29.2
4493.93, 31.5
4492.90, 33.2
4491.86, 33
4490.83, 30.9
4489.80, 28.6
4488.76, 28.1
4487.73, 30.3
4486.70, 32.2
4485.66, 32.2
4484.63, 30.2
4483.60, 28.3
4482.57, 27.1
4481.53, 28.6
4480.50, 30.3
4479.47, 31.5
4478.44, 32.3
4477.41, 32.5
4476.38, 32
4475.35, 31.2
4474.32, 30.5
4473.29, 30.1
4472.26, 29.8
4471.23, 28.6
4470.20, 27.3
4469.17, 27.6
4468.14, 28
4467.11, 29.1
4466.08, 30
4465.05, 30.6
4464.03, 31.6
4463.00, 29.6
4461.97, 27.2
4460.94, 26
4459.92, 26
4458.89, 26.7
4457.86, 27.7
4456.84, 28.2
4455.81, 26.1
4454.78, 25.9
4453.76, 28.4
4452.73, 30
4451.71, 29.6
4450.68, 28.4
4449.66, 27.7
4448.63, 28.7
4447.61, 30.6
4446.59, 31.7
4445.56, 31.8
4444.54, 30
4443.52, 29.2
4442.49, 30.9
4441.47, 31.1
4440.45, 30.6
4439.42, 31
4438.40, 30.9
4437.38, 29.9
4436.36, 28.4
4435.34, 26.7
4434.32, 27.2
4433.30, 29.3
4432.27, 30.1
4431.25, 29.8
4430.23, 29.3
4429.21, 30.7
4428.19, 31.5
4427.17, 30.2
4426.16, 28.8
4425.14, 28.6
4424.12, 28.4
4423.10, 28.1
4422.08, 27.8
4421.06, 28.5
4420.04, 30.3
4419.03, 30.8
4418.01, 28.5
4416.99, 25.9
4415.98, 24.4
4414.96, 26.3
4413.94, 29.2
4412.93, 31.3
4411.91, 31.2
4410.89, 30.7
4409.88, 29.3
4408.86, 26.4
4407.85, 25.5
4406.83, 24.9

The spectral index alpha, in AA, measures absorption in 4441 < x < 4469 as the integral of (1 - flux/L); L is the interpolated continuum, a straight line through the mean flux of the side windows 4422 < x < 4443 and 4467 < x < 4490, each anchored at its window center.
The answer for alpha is 0.8 AA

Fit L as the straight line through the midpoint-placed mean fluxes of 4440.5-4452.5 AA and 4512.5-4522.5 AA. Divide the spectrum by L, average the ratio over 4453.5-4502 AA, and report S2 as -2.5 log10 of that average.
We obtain 0.030 mag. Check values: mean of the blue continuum 30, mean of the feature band 29.5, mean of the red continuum 30.8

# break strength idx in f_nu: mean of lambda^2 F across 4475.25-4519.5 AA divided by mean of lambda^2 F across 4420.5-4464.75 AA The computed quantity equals 1.1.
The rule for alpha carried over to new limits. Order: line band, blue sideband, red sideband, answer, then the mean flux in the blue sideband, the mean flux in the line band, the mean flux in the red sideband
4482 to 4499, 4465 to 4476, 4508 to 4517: 0.0 AA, 29.3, 30.2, 31.1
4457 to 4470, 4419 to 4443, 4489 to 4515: 0.8 AA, 29.5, 28.3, 31.1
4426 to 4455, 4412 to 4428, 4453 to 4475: -1.2 AA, 28.6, 29.7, 28.4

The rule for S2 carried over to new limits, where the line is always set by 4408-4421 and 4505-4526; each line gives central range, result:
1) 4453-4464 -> 0.085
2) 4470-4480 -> -0.023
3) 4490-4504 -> -0.009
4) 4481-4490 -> 0.028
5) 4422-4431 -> -0.017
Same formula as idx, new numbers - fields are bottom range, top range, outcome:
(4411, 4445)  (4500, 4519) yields 1.11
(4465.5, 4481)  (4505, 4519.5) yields 1.07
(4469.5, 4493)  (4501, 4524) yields 1.04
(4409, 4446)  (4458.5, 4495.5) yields 1.04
